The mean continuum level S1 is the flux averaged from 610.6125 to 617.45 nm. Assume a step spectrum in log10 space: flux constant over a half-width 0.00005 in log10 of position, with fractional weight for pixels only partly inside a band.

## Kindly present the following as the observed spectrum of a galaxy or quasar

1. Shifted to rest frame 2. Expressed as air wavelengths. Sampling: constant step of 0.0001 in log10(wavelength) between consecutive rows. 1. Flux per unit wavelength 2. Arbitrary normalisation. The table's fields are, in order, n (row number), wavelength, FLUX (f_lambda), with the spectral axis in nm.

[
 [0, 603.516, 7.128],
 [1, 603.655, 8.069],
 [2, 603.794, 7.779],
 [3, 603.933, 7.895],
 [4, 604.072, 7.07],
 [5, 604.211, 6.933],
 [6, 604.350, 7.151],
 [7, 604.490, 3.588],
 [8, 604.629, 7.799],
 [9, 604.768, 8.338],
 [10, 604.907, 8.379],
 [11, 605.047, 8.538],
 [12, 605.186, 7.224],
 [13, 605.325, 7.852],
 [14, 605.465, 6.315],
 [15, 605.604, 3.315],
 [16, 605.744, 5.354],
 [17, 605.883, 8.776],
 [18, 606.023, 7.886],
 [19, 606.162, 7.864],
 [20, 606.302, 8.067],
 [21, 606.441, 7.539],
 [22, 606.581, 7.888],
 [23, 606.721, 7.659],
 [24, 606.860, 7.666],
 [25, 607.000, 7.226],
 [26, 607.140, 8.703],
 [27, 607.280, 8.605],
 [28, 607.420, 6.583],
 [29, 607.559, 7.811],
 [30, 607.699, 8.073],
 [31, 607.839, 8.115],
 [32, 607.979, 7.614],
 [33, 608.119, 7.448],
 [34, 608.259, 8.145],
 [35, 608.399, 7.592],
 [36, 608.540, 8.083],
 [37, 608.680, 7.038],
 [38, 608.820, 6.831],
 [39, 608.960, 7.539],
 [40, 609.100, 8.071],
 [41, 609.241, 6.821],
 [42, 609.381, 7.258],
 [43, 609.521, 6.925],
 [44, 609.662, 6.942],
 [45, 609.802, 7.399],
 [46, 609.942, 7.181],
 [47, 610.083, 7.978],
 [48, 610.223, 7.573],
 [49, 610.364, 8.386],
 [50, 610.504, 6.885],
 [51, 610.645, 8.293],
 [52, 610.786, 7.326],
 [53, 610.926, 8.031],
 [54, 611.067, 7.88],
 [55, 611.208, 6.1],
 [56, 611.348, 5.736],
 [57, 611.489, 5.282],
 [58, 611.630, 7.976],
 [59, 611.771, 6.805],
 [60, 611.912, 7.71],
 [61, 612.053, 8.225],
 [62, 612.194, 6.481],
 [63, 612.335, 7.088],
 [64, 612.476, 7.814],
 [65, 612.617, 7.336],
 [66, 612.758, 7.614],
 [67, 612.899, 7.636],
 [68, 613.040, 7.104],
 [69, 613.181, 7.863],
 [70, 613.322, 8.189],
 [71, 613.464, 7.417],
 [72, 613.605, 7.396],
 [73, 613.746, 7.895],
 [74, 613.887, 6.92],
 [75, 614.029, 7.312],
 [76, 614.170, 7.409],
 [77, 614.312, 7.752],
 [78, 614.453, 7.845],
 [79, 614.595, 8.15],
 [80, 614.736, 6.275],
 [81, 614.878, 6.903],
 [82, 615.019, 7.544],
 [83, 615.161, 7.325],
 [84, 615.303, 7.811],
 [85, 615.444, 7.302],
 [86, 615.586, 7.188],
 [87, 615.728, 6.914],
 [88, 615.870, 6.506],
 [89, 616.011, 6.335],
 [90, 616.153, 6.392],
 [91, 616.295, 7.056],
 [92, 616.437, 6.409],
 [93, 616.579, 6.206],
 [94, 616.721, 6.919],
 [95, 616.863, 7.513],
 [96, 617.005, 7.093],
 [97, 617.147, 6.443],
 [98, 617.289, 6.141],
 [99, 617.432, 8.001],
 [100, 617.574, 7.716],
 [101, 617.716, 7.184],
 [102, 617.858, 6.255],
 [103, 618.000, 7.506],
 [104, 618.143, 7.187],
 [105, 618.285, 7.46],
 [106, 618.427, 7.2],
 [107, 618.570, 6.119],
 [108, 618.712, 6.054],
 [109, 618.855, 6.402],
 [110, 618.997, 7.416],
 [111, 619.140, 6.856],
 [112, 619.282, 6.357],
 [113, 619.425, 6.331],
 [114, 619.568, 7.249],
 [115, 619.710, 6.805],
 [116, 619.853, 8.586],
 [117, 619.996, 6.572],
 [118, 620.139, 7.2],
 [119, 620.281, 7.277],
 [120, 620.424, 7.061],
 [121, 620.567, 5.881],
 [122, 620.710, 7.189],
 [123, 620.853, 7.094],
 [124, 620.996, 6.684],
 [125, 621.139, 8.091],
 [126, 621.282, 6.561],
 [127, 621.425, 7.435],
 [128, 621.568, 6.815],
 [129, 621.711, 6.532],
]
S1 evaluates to 7.19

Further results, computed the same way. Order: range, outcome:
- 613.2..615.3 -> 7.47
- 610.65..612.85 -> 7.2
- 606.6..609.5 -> 7.64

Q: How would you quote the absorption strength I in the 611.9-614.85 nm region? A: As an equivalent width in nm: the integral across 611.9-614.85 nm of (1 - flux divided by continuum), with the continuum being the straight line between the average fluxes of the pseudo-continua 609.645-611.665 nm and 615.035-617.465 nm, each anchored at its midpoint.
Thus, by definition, -0.16 nm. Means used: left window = 7.26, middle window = 7.48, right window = 6.91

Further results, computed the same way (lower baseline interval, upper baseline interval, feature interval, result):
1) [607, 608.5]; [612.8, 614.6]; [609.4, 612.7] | 0.18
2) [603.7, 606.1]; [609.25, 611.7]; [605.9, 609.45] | -0.27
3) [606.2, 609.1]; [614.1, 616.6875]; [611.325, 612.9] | 0.04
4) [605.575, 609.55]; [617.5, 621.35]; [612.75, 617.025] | -0.03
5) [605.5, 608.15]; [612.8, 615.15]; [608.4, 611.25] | 0.01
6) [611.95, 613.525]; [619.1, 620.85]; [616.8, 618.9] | 0.05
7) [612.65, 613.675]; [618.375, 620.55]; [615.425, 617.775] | 0.10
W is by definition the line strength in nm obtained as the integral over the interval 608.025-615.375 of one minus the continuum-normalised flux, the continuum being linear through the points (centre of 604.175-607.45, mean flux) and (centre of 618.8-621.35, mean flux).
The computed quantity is -0.22 nm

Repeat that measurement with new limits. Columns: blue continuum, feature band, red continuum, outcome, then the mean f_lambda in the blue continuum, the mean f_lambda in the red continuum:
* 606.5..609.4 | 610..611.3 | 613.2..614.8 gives 0.01 nm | 7.66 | 7.52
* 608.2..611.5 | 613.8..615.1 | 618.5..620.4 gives -0.04 nm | 7.34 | 6.87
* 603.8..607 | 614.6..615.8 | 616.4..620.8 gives -0.03 nm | 7.24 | 6.93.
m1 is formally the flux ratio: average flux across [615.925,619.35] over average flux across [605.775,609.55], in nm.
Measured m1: 0.9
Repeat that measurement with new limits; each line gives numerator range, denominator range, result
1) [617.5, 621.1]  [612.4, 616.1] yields 0.94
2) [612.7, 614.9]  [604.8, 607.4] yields 1.00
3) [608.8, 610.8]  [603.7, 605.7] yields 1.06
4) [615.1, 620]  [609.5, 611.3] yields 0.93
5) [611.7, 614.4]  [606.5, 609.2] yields 0.97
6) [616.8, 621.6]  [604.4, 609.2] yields 0.94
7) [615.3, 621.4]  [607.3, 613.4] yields 0.93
